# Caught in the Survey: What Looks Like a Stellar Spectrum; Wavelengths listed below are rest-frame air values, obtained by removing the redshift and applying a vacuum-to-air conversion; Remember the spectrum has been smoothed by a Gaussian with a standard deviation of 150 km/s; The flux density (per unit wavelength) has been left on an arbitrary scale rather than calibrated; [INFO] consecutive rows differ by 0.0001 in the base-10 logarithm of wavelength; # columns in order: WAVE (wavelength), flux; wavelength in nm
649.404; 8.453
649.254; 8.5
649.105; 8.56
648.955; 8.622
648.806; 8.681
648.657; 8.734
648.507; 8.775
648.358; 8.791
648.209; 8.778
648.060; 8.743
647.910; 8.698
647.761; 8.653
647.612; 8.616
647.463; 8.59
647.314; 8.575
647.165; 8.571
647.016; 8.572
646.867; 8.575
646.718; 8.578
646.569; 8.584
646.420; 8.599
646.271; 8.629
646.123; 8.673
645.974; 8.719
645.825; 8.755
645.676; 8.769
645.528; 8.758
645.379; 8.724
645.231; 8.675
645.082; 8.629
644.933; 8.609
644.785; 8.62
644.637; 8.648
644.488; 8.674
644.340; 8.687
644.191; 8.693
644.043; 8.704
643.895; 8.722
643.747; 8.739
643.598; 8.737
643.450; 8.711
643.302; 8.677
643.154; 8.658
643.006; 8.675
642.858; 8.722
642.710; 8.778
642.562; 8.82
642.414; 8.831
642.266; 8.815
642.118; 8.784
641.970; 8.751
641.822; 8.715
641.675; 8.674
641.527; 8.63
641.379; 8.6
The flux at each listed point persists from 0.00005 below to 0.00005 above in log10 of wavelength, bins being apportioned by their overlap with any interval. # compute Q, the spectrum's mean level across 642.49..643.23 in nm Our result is 8.73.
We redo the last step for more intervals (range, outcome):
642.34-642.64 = 8.82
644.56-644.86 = 8.64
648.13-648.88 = 8.76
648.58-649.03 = 8.68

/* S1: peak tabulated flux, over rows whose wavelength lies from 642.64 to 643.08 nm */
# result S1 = 8.778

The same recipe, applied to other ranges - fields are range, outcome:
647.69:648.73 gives 8.791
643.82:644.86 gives 8.722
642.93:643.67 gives 8.737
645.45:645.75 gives 8.769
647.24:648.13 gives 8.743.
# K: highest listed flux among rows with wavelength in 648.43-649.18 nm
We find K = 8.775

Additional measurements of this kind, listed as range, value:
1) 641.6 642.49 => 8.831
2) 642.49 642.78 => 8.82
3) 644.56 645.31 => 8.675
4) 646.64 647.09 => 8.578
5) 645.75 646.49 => 8.755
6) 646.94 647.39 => 8.575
